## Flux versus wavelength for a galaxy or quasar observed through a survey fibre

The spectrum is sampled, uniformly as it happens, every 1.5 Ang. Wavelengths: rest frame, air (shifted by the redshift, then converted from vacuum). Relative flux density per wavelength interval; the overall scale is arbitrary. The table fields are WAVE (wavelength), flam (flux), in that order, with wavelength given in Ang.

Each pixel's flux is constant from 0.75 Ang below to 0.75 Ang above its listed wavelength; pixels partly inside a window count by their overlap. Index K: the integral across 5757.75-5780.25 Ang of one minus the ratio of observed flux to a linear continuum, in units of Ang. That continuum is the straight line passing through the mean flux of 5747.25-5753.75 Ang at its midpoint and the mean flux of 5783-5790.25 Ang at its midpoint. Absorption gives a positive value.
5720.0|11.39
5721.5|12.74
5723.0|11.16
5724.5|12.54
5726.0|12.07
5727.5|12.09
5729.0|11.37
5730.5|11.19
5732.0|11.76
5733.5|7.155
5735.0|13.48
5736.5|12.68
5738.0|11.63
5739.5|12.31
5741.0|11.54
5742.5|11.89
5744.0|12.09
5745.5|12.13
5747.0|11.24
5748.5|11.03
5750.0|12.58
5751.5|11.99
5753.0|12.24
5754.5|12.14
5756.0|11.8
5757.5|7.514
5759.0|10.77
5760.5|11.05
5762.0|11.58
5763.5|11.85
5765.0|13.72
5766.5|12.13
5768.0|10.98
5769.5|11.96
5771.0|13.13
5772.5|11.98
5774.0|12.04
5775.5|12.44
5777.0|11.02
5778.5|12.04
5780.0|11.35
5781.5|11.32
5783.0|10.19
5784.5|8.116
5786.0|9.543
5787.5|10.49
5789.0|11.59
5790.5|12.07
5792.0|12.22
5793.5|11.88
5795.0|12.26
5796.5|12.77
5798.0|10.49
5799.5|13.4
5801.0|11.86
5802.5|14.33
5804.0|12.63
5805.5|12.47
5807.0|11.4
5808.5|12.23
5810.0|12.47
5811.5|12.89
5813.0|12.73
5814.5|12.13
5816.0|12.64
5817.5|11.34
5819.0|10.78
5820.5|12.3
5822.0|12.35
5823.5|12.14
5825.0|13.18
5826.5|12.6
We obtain -1.7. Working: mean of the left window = 11.9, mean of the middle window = 11.8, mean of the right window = 10.1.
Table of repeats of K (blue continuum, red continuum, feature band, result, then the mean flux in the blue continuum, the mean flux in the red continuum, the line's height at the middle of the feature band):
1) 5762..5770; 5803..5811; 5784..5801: 1.14 Ang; 12.1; 12.3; 12.2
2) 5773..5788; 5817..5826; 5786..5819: -1.73 Ang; 10.9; 12.1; 11.5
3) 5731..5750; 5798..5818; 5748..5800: 2.13 Ang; 11.6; 12.4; 12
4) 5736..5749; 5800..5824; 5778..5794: 1.56 Ang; 11.8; 12.3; 12.1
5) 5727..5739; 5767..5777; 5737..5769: 0.22 Ang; 11.4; 12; 11.7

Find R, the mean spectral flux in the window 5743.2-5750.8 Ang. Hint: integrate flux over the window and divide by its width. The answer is 11.8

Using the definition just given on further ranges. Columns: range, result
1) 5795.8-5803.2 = 12.6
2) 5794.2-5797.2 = 12.5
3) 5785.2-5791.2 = 10.9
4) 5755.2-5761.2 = 10.3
